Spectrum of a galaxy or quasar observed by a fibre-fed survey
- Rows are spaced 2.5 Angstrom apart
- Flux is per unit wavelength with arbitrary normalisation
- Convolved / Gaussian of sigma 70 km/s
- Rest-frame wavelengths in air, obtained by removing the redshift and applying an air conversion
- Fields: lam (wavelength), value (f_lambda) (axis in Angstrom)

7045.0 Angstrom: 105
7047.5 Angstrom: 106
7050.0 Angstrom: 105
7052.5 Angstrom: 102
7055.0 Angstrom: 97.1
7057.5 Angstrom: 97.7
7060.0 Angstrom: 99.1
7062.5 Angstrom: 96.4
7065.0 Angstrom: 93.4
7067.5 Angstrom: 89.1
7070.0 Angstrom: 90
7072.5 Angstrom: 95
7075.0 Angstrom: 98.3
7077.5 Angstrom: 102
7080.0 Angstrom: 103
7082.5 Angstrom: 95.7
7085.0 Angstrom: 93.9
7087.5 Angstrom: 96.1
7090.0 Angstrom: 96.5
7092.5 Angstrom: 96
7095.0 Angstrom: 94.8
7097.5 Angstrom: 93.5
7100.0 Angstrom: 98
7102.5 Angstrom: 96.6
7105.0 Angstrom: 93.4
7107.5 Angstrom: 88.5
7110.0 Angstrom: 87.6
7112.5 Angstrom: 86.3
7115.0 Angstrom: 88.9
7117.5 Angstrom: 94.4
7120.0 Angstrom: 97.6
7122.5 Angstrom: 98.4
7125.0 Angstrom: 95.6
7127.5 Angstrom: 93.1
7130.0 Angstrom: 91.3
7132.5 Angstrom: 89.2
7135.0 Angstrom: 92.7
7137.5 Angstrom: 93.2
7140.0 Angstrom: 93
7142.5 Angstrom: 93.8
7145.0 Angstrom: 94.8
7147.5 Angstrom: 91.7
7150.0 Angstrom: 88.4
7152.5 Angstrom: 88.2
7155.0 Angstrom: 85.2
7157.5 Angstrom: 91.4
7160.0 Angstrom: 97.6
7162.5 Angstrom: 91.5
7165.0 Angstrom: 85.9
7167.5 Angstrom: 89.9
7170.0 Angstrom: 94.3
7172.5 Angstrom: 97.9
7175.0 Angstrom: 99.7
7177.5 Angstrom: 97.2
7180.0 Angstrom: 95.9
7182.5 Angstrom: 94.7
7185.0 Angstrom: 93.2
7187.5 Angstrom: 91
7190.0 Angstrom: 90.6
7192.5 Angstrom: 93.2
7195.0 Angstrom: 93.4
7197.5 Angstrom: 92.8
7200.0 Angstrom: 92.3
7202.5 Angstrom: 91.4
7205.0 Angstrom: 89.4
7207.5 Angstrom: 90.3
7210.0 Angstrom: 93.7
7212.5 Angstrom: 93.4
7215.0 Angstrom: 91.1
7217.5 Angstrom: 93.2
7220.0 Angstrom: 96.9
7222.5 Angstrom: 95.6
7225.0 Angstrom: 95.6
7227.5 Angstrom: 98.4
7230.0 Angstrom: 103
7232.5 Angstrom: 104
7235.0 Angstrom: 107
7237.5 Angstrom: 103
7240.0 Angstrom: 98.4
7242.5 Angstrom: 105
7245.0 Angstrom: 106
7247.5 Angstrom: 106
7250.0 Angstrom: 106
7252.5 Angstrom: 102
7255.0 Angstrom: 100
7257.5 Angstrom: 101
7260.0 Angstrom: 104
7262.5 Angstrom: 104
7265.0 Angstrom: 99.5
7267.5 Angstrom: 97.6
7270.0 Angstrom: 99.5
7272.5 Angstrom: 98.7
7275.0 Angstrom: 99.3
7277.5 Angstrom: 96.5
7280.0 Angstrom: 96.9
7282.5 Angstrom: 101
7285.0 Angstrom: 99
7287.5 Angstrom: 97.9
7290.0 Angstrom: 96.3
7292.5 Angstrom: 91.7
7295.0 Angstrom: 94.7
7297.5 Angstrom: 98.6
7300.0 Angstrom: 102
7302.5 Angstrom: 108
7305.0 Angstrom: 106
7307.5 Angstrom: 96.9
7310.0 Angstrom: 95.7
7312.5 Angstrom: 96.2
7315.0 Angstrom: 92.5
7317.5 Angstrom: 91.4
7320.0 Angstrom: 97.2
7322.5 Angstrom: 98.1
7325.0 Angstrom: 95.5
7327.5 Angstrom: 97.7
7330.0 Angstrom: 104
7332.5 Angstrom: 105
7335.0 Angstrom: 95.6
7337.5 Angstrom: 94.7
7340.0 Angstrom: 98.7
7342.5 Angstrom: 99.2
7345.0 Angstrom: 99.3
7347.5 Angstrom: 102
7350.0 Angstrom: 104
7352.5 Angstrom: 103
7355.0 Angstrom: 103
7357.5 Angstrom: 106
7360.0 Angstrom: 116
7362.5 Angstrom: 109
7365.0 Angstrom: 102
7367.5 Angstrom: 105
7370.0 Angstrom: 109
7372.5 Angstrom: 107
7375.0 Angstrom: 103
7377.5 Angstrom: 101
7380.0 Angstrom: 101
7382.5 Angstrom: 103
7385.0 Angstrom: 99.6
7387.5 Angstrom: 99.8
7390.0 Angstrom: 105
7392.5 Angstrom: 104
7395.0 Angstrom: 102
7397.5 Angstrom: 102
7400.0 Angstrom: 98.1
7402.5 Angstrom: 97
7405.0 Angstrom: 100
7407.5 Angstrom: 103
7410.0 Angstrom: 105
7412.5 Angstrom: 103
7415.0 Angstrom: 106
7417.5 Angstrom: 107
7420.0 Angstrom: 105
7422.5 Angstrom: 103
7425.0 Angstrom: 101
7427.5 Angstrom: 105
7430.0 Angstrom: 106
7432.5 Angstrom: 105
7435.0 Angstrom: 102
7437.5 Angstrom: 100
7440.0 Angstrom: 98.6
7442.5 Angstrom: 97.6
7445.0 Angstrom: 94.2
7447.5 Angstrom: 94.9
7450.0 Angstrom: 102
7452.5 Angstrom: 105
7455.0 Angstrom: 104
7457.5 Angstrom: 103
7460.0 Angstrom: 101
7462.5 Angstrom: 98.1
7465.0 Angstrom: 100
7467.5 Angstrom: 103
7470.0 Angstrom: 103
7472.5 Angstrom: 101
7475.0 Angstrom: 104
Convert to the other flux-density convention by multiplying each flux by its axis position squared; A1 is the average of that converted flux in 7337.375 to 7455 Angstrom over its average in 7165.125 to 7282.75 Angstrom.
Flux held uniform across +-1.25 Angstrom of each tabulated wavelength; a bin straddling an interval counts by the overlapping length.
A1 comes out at 1.1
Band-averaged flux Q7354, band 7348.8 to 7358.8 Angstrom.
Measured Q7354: 104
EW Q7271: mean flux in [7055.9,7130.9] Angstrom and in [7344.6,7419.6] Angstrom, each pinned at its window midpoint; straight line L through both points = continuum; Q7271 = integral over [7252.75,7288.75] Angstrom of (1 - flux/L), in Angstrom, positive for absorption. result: 0.2 Angstrom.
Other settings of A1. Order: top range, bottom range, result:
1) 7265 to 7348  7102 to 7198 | 1.11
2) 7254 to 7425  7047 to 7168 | 1.14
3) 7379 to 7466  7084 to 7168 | 1.19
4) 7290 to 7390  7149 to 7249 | 1.10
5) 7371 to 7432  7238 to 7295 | 1.06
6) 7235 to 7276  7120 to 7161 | 1.14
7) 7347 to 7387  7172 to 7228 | 1.17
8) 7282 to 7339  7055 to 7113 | 1.10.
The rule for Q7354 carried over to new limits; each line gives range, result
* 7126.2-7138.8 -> 91.9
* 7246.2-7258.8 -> 103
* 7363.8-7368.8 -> 104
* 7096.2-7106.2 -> 95.4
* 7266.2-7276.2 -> 98.8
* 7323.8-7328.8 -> 96.7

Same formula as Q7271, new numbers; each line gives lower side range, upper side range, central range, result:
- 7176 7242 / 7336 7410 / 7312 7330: 0.77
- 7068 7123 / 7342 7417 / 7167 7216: 2.12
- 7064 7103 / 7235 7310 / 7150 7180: 1.61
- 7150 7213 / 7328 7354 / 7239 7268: -1.97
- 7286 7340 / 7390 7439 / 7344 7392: -1.68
